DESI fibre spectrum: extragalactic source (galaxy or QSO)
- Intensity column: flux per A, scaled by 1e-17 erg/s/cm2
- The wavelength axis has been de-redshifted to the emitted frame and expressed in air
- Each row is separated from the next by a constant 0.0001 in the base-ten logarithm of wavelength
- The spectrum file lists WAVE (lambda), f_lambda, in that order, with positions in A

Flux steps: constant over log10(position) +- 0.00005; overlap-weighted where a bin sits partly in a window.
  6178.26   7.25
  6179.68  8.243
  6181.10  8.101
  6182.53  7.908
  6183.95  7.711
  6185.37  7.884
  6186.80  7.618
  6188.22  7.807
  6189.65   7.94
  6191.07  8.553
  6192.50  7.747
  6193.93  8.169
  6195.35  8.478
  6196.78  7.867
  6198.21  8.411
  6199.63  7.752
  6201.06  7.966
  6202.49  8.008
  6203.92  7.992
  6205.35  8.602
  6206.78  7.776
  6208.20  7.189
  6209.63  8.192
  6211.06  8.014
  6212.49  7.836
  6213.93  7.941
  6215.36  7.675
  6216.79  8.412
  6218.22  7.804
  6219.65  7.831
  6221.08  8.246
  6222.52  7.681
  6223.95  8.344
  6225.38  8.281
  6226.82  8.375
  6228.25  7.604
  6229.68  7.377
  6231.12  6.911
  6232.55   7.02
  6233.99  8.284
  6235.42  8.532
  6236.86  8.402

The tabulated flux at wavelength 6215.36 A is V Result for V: 7.675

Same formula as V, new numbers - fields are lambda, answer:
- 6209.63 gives 8.192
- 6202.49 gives 8.008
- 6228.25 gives 7.604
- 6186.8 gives 7.618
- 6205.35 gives 8.602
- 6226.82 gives 8.375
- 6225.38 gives 8.281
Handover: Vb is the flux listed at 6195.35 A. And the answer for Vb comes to 8.478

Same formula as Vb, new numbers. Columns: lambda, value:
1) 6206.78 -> 7.776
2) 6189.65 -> 7.94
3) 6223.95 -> 8.344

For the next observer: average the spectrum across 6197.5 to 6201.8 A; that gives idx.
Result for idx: 8.05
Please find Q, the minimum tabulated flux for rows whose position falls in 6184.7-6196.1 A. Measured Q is 7.618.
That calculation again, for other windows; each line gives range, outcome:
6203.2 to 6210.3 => 7.189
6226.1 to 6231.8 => 6.911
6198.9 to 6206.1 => 7.752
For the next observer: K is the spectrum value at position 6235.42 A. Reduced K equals 8.532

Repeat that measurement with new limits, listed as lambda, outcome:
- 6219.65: 7.831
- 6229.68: 7.377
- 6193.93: 8.169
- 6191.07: 8.553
